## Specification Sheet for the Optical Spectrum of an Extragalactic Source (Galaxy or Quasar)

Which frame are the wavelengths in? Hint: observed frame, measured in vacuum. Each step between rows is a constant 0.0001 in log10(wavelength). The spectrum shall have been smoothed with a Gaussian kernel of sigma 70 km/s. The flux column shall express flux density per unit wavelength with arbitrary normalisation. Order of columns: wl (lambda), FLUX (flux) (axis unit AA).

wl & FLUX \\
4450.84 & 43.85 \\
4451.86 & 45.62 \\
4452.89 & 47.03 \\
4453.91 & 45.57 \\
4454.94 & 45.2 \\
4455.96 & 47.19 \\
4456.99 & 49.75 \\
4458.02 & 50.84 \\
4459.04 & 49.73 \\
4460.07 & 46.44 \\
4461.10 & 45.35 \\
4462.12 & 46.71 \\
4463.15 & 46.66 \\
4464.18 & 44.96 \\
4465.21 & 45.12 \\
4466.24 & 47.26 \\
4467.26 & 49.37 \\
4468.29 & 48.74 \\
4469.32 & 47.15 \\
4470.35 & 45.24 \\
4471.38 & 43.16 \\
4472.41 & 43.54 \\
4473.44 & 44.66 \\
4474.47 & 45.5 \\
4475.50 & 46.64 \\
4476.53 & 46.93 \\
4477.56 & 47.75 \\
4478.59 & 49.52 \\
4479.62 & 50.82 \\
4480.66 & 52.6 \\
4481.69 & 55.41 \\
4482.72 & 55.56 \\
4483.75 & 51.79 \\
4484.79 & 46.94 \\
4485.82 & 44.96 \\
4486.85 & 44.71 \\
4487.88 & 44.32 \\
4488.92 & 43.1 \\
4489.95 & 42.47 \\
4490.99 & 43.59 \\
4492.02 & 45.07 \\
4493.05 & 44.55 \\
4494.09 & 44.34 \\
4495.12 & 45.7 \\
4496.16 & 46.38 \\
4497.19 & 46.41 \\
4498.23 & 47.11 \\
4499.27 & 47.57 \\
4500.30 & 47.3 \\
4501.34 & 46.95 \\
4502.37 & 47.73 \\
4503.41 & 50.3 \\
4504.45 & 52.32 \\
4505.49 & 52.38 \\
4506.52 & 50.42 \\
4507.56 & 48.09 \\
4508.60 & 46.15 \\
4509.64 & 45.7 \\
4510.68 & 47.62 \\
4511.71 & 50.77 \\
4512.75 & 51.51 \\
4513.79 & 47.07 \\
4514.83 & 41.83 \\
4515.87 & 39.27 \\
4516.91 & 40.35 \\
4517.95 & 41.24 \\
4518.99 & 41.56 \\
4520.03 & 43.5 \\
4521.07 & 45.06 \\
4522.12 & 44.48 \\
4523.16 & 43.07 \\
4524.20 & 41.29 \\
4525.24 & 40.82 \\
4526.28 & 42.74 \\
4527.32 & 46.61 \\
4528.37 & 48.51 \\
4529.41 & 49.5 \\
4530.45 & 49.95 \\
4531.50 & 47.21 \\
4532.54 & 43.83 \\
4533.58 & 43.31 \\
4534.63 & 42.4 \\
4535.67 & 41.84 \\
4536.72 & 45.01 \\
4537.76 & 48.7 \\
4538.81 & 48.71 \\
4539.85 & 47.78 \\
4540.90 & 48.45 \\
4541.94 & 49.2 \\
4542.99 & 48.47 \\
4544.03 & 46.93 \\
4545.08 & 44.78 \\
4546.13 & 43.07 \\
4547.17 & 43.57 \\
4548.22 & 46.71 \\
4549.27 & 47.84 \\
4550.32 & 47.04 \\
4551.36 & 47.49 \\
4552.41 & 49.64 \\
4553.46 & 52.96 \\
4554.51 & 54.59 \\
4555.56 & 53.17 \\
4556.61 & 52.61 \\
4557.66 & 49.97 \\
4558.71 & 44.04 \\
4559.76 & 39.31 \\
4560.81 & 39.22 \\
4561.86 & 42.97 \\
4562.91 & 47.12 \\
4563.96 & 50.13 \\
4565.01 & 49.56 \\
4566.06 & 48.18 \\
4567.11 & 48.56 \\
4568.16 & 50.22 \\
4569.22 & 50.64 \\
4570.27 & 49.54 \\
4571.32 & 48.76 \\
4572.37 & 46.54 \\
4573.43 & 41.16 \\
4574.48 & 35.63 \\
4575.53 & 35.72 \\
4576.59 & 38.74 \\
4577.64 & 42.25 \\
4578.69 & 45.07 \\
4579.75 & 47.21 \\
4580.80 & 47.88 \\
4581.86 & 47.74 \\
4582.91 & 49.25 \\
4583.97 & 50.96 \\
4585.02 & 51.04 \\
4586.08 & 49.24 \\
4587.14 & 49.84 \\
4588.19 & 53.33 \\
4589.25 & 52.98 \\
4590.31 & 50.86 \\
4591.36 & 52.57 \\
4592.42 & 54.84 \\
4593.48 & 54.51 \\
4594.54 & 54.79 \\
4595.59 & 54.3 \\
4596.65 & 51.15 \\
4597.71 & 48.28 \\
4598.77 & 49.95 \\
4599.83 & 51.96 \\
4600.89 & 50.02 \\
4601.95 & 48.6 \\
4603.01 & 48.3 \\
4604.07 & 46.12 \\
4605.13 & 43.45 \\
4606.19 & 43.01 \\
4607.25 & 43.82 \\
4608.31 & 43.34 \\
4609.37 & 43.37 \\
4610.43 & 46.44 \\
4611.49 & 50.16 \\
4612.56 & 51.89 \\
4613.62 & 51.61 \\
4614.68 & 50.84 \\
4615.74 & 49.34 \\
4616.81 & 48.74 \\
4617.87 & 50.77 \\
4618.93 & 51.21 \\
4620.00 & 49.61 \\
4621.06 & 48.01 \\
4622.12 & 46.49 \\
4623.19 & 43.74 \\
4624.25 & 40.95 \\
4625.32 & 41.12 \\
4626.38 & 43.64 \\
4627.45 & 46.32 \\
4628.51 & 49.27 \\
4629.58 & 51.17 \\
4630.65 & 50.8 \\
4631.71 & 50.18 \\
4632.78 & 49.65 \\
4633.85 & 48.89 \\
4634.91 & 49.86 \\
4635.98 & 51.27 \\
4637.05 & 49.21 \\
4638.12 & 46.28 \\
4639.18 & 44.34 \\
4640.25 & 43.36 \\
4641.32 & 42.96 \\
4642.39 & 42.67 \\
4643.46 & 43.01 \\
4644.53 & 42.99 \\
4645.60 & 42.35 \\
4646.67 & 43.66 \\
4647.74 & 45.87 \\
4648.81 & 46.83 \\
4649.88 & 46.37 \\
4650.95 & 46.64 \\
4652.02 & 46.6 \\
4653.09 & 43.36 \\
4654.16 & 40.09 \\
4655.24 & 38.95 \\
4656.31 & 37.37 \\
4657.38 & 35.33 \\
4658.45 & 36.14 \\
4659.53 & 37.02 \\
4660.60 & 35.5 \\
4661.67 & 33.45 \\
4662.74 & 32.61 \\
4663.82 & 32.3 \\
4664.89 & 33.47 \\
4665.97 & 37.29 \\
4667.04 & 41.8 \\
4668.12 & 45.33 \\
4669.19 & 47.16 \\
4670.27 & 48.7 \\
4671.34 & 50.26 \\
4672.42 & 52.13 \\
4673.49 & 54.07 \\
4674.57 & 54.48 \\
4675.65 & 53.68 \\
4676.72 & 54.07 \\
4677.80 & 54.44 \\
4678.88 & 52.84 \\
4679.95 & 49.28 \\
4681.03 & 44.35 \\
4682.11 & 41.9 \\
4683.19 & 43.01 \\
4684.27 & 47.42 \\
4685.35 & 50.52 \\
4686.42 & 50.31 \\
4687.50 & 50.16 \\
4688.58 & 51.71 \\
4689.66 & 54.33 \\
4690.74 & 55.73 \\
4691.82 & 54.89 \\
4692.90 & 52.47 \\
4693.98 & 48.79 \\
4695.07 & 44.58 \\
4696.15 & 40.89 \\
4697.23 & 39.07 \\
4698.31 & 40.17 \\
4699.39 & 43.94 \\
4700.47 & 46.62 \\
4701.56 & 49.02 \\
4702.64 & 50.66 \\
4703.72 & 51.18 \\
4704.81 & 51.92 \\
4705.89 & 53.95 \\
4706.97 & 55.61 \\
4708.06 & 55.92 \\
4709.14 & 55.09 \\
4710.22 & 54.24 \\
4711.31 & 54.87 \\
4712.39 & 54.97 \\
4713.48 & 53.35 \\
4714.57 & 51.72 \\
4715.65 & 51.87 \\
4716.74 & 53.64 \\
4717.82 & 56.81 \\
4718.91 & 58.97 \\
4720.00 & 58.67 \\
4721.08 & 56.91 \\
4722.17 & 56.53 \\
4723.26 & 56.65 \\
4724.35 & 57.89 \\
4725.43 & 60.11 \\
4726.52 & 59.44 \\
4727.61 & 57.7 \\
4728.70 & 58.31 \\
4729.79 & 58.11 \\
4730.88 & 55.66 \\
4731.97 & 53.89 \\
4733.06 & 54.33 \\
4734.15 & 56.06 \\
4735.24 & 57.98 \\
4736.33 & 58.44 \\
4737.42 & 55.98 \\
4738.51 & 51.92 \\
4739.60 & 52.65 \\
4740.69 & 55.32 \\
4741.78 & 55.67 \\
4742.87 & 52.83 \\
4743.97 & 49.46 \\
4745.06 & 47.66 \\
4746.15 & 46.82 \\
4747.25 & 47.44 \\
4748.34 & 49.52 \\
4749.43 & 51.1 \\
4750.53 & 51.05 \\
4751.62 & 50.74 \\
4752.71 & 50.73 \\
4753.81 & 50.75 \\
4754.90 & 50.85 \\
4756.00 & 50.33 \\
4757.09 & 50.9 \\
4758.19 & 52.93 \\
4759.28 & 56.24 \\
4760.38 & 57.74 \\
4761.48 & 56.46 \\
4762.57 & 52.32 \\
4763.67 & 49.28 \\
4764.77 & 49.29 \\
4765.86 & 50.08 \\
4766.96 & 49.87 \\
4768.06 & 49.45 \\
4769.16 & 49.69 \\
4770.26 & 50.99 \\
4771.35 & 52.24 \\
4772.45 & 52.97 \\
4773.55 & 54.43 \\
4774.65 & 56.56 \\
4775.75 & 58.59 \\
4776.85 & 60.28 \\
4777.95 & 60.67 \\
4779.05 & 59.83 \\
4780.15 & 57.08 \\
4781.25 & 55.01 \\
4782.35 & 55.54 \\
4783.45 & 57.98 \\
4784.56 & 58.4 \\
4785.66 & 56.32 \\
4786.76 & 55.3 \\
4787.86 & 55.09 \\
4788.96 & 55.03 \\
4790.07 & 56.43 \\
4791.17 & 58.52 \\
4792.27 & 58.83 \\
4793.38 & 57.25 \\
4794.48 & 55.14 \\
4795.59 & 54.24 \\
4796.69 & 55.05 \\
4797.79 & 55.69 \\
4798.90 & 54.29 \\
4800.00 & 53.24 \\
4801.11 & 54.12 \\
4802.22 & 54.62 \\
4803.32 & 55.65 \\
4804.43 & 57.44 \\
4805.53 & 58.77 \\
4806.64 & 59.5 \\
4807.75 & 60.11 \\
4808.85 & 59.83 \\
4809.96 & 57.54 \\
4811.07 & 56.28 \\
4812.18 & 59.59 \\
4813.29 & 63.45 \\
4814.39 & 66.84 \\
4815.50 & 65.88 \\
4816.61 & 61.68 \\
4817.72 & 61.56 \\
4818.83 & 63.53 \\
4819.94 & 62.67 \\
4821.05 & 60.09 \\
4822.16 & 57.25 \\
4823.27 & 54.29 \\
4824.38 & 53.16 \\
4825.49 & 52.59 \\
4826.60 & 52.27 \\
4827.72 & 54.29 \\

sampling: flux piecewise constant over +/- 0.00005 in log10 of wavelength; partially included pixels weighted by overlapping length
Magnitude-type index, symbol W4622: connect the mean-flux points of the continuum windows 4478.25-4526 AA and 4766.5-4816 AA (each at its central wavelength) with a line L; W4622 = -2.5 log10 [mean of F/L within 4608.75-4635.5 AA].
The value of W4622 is 0.06 mag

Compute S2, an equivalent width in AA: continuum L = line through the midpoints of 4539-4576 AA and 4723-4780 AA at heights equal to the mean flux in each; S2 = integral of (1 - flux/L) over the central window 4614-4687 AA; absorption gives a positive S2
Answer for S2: 6.83 AA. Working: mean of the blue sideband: 46.9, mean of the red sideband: 53.8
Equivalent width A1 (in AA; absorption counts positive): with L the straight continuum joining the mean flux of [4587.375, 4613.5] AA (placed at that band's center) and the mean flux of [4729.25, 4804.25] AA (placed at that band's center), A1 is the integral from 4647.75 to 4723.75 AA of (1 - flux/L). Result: 5.7 AA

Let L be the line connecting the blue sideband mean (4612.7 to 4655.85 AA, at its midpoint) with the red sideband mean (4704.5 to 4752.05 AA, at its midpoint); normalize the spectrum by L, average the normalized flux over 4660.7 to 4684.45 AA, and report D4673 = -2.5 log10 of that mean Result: 0.10 mag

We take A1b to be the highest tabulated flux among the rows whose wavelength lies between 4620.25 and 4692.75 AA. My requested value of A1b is 55.73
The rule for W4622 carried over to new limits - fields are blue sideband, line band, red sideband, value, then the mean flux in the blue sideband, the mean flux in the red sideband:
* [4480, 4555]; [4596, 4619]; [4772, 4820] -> 0.04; 46.6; 57.8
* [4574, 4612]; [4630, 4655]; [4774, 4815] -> 0.10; 48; 57.4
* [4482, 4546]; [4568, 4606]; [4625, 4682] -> -0.07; 46.2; 44.9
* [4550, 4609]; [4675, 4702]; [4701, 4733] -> 0.11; 48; 55.3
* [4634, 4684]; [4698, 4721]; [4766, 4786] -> -0.08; 44.3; 55.2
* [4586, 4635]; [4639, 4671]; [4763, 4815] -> 0.23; 48.9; 56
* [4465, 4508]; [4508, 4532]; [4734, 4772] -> 0.07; 47.4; 52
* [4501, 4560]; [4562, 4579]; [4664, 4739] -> 0.05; 46.6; 51.6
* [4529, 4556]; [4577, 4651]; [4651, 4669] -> -0.15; 47.4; 38.3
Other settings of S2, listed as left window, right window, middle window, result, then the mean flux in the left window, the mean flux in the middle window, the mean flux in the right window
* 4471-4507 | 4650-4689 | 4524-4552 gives 0.3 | 47.4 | 46.1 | 44.6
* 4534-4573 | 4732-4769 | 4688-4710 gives 0.5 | 47.4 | 49.9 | 52.2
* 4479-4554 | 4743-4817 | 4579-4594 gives -0.6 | 46.6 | 50.8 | 55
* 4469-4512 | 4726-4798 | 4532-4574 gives 1.6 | 47.3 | 47.1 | 54.2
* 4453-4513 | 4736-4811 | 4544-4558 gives 0.1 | 47.4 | 48.6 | 54.3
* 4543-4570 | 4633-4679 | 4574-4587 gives 0.4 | 47.6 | 45.2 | 44.3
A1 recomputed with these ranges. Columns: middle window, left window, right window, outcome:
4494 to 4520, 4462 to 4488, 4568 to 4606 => 0.7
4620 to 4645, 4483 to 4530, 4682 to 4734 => 1.8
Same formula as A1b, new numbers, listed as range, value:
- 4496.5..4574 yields 54.59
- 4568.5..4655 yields 54.84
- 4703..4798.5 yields 60.67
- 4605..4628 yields 51.89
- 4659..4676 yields 54.48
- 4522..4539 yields 49.95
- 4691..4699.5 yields 54.89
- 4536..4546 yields 49.2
